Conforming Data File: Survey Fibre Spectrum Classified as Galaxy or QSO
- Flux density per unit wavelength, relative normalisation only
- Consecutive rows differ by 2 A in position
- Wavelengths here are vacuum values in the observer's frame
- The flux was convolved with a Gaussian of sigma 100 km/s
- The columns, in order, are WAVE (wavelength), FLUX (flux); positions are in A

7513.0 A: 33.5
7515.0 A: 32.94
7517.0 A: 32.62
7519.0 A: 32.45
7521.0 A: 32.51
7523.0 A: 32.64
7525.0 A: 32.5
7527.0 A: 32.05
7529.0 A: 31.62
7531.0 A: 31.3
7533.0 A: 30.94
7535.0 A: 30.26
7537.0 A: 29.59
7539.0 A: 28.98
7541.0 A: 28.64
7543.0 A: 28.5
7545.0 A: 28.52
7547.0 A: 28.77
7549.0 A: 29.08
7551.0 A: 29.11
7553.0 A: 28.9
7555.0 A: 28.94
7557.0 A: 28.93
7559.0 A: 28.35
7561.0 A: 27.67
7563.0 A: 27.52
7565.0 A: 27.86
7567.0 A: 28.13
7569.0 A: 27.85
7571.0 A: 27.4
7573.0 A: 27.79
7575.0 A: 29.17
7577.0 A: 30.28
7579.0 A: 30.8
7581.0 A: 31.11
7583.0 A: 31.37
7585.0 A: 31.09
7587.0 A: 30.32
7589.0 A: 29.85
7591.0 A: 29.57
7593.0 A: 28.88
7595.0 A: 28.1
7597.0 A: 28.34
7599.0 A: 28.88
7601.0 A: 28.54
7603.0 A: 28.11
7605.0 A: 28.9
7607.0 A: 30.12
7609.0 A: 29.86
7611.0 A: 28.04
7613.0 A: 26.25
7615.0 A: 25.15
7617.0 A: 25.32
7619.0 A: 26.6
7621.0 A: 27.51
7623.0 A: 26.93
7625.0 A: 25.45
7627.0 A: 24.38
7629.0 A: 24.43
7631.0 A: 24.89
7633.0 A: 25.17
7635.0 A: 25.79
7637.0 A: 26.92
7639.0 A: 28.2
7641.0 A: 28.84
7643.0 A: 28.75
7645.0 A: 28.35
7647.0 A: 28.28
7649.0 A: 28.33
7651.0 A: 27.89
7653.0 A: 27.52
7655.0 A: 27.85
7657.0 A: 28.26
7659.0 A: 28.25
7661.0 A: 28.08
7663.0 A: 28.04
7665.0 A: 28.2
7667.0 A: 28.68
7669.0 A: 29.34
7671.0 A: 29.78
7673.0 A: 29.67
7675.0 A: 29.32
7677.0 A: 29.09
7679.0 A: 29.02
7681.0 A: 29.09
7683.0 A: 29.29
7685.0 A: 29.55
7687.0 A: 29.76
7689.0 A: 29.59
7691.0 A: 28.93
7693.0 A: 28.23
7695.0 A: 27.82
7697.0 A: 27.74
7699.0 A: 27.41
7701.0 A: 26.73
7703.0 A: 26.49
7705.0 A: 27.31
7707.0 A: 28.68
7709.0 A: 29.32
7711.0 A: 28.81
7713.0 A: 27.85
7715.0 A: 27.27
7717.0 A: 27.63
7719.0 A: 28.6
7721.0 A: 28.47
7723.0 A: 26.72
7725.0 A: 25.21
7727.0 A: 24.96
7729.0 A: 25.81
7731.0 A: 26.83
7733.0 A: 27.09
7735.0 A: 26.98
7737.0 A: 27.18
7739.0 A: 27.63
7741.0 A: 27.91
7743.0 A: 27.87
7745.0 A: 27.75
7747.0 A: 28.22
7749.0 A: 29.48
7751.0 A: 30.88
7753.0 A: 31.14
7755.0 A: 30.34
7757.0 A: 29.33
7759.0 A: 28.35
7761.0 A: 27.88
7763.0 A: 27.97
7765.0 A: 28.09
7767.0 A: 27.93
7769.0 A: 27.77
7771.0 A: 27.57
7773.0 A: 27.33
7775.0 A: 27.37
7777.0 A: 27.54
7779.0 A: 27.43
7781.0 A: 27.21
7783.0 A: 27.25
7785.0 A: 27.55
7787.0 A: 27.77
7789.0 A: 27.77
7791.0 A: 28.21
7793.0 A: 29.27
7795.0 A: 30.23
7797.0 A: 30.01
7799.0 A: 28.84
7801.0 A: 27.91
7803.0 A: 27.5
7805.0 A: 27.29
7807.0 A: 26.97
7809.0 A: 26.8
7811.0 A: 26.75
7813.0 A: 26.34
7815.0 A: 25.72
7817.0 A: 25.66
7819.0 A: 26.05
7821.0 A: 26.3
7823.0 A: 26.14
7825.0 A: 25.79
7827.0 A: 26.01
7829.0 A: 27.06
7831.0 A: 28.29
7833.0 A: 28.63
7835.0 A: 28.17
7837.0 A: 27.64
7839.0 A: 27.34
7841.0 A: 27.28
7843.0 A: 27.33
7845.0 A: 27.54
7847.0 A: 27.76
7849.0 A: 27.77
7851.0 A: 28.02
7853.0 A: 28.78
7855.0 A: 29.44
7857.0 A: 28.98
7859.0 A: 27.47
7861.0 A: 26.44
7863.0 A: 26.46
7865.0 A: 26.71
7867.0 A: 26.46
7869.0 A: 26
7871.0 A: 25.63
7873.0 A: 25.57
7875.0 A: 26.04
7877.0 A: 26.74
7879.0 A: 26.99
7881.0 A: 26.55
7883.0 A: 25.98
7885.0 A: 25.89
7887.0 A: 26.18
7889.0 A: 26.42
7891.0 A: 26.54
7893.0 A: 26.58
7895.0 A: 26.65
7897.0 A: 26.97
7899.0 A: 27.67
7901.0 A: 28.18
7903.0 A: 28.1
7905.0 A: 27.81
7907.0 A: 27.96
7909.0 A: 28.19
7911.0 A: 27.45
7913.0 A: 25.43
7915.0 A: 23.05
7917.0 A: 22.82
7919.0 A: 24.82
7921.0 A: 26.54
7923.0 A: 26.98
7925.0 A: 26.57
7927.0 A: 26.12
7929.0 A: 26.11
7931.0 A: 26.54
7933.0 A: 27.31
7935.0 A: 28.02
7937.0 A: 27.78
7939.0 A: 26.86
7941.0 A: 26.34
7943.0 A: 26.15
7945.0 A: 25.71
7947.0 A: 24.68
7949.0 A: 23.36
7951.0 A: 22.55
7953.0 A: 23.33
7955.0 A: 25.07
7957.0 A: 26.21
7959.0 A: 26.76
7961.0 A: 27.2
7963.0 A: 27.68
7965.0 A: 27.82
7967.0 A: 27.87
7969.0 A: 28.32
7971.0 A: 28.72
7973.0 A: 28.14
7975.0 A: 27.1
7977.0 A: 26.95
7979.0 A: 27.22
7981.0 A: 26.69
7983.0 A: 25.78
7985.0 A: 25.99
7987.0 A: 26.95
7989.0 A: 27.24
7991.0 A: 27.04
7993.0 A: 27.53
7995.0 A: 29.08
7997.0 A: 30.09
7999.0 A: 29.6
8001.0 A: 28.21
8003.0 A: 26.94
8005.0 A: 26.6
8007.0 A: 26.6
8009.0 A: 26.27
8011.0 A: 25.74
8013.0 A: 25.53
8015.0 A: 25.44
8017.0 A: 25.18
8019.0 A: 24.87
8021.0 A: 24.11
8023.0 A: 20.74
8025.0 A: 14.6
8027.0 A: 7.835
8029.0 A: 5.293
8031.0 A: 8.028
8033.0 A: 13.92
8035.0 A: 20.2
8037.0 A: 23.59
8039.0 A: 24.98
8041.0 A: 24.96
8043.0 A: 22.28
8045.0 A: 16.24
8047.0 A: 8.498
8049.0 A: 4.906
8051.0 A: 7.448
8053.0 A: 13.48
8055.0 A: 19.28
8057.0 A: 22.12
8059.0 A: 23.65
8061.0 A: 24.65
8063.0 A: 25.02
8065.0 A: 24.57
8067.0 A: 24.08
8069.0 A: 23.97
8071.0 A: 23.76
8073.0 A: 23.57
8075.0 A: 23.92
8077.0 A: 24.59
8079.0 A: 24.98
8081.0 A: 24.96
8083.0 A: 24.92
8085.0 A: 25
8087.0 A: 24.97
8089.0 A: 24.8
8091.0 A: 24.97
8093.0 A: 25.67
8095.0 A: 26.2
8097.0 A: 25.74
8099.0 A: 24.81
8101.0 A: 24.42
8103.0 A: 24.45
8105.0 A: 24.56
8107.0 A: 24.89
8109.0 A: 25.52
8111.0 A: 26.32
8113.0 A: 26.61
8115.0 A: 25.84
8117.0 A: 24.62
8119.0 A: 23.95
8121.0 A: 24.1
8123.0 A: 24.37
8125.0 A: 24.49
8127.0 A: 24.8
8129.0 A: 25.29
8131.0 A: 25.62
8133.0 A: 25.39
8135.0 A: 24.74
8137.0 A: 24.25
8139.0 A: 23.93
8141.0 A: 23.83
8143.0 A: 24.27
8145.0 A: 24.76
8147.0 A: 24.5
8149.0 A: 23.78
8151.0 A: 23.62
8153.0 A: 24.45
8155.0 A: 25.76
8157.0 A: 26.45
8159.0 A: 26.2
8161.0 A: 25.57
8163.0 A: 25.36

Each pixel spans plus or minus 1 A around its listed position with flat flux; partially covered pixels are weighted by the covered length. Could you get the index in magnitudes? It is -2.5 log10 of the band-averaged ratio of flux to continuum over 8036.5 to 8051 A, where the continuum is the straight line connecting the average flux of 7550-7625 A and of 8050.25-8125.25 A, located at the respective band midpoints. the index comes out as 0.39 mag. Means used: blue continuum 28.5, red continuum 23.9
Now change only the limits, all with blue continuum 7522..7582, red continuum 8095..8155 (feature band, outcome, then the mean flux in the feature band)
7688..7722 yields 0.01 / 28.1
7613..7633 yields 0.13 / 25.6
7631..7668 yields 0.03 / 27.8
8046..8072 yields 0.32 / 18.9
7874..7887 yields 0.02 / 26.4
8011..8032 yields 0.35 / 18.5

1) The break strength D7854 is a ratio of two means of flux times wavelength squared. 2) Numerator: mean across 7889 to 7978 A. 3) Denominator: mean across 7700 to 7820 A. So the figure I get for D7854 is 1.00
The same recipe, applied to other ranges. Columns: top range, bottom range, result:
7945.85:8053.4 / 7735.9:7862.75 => 0.88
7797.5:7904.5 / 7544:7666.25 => 1.02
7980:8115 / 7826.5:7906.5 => 0.88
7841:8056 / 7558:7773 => 0.95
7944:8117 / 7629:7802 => 0.91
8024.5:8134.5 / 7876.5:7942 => 0.86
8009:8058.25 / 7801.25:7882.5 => 0.70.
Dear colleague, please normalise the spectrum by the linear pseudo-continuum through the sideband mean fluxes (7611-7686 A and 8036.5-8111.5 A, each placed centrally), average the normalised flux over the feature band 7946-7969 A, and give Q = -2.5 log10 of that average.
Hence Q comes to -0.08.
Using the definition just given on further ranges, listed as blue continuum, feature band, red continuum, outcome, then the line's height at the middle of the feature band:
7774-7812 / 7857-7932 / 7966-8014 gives 0.045 mag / 27.6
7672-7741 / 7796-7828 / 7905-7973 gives 0.013 mag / 27.2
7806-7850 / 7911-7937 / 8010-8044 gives -0.109 mag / 23.5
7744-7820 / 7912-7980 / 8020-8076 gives -0.185 mag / 22.2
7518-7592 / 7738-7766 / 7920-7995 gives -0.022 mag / 28.2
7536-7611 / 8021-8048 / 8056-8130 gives 0.458 mag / 25.2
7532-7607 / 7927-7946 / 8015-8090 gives -0.196 mag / 22.3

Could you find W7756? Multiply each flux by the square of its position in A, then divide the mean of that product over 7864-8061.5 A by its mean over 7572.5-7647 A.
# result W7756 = 1.0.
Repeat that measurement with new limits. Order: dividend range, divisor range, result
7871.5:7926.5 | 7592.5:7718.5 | 1.01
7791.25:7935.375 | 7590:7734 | 1.02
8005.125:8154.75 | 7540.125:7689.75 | 0.90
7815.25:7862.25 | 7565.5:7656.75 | 1.04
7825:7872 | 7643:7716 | 1.01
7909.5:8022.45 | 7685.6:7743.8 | 1.02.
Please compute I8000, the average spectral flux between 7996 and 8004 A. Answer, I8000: 28.7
